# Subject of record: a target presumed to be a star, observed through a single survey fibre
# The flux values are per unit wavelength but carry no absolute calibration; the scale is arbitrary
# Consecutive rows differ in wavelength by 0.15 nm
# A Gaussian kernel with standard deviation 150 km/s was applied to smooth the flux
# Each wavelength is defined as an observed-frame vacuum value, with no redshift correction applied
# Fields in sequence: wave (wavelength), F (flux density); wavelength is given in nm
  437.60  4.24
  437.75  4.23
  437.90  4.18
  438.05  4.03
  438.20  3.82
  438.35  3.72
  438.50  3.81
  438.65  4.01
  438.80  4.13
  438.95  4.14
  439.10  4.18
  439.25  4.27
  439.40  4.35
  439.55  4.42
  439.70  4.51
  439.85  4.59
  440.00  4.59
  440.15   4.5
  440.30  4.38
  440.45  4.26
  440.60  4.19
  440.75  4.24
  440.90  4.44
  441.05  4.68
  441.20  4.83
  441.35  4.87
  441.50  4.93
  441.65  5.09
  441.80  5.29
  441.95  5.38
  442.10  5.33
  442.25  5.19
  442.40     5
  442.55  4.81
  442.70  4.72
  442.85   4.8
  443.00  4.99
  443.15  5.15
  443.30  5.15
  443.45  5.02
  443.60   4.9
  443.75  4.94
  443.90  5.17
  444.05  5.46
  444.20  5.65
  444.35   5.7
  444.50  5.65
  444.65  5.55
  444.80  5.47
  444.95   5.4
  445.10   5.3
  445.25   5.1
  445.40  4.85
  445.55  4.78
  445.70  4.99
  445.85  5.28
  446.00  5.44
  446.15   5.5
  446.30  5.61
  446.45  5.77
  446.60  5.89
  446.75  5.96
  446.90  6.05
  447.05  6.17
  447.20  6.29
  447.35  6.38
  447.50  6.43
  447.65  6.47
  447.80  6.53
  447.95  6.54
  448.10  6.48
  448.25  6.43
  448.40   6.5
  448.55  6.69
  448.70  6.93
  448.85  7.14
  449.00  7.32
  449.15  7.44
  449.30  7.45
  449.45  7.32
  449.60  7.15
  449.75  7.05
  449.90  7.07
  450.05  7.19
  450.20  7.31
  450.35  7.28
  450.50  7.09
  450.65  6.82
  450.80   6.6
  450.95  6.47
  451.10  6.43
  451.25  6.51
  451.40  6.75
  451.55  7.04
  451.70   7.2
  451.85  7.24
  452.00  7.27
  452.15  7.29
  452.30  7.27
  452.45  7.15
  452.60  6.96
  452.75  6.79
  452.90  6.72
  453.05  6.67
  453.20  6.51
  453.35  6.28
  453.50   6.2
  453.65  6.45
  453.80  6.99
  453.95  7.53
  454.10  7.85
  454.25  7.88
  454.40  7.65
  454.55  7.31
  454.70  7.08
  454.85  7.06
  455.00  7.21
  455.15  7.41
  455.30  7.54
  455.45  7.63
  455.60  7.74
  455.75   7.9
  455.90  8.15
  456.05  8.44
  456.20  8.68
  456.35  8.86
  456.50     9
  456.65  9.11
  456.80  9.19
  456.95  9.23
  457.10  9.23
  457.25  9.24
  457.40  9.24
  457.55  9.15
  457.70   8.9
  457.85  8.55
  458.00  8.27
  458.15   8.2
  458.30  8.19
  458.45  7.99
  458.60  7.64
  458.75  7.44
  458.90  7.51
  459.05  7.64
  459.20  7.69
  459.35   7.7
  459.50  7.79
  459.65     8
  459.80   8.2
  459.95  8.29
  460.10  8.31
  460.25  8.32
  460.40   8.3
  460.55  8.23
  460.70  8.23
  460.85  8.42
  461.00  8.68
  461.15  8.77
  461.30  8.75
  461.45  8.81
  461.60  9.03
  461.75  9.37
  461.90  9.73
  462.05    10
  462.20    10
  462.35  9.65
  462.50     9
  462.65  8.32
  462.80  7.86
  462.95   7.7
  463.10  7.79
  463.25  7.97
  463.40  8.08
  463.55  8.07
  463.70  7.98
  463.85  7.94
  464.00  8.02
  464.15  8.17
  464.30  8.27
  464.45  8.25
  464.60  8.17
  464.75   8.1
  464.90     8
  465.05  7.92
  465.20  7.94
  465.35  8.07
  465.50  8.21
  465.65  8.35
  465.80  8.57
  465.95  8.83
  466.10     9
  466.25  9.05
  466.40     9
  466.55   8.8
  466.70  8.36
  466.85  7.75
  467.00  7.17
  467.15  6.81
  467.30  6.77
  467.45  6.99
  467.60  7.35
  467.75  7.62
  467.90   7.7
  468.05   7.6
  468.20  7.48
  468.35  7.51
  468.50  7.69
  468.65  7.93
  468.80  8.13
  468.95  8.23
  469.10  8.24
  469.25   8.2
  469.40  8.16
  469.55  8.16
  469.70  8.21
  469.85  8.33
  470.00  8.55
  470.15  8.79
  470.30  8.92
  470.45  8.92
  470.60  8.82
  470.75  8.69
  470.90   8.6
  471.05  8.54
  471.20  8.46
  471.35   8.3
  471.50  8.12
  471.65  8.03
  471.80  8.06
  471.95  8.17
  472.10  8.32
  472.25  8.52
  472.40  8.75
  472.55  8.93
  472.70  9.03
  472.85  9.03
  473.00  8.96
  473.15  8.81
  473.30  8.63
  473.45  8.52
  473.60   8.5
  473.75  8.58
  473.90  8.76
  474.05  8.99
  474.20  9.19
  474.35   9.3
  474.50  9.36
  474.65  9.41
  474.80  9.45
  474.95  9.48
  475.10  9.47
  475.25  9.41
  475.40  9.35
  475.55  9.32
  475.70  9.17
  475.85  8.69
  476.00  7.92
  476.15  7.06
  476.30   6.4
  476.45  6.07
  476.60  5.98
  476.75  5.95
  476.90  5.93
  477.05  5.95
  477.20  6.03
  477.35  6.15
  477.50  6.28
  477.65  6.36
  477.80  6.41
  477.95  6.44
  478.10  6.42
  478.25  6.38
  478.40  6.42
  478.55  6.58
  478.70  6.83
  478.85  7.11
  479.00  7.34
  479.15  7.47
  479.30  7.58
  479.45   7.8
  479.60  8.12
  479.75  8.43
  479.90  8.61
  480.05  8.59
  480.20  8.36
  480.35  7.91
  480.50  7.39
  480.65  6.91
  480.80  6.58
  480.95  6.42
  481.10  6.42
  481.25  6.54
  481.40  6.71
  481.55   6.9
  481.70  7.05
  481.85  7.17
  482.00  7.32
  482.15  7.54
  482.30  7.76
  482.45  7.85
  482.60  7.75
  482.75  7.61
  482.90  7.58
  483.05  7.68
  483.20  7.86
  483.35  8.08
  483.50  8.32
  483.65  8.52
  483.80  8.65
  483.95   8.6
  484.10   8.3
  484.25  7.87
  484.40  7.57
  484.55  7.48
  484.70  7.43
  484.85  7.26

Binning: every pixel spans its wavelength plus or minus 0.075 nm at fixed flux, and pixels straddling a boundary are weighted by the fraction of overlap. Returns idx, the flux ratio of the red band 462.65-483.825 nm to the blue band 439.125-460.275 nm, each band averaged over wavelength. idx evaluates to 1.21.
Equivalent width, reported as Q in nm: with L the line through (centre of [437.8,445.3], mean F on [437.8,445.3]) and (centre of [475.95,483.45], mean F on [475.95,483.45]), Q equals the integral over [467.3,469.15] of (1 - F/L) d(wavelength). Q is -0.37 nm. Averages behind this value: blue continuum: 4.76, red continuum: 7.08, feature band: 7.66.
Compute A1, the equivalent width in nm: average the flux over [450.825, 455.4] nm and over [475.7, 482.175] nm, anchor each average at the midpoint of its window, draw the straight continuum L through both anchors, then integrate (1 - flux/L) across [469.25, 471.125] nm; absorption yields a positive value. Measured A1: -0.41 nm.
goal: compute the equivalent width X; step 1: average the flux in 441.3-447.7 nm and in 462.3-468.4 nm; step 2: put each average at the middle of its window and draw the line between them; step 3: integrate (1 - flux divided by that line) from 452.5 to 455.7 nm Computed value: -0.24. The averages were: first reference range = 5.39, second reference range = 8.05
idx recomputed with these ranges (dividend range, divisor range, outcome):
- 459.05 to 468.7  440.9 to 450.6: 1.41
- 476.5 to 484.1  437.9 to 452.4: 1.28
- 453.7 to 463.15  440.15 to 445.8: 1.66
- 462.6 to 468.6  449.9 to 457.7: 1.06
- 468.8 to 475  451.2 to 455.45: 1.22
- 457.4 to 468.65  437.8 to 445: 1.73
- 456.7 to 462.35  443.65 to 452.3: 1.36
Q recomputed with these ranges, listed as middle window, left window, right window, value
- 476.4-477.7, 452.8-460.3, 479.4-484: 0.27 nm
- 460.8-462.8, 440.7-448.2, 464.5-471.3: -0.44 nm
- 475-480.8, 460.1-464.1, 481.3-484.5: 0.44 nm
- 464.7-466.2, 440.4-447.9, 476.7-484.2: -0.43 nm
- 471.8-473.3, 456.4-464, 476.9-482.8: -0.21 nm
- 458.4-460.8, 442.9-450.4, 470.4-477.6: -0.30 nm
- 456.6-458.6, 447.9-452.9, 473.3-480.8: -0.44 nm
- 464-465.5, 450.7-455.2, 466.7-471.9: -0.07 nm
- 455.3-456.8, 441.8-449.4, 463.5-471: -0.32 nm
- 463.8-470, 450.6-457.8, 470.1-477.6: 0.00 nm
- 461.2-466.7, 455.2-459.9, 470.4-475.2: -0.01 nm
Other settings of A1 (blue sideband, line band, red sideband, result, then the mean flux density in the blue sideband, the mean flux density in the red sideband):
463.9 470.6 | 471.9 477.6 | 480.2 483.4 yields -0.37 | 8.1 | 7.31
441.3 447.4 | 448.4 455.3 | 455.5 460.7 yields -0.08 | 5.34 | 8.36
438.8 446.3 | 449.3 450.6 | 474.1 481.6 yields -0.41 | 4.93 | 7.49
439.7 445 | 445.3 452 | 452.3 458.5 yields -0.13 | 4.97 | 7.85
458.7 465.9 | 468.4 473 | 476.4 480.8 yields -0.49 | 8.33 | 6.96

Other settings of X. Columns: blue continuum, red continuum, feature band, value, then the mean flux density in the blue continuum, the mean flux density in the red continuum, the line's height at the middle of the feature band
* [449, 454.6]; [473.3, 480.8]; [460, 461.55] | -0.26 nm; 7.03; 7.71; 7.28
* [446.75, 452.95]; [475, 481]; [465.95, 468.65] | -0.27 nm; 6.85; 7.3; 7.13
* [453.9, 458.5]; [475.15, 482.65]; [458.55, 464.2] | -0.24 nm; 8.24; 7.23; 8.01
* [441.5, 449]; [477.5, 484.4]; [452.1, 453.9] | -0.23 nm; 5.63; 7.42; 6.02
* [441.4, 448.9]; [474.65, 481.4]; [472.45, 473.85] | -0.33 nm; 5.6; 7.37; 7.11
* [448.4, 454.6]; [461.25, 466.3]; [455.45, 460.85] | -0.37 nm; 7.02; 8.5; 7.82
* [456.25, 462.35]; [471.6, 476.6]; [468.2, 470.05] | 0.11 nm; 8.59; 8.62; 8.61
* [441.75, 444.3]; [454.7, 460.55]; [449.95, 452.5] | -0.05 nm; 5.12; 8.22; 6.86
